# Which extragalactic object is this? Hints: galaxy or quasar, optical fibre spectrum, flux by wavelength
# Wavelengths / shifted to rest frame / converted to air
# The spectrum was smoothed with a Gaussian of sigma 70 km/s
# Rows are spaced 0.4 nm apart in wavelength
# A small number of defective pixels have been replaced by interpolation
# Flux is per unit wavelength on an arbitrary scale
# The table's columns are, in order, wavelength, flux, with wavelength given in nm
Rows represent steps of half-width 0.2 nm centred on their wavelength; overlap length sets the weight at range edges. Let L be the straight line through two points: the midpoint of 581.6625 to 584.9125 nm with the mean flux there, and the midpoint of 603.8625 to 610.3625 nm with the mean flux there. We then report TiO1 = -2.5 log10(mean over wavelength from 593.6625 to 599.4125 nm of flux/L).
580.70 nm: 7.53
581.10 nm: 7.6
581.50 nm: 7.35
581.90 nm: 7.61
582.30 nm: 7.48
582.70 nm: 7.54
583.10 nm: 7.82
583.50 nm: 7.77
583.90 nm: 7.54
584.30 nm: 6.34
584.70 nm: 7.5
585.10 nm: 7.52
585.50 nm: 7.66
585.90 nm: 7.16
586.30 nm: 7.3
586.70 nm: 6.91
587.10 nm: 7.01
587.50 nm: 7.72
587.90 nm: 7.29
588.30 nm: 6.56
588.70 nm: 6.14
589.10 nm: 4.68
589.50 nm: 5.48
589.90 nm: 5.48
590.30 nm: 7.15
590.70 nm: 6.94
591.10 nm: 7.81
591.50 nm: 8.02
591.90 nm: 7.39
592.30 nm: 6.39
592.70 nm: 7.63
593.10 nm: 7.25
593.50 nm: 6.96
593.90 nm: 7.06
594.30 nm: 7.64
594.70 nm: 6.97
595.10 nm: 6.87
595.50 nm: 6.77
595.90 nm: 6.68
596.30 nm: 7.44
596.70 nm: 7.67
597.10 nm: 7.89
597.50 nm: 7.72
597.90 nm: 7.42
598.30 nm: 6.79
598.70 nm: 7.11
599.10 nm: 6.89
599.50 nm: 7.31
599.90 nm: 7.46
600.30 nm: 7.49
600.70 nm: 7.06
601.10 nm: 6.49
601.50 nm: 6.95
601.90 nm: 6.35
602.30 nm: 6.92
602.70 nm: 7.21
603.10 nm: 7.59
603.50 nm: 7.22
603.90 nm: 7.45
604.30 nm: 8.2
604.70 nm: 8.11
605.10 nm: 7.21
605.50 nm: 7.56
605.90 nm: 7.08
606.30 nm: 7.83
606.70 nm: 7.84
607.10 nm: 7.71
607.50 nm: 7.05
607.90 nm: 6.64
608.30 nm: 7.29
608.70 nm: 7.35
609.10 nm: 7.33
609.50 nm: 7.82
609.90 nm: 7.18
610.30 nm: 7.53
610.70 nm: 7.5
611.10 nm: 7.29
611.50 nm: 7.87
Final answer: 0.04 mag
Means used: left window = 7.45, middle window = 7.21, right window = 7.48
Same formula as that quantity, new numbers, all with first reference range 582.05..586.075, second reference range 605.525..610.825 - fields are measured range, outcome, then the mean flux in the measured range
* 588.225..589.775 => 0.30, 5.64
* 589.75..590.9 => 0.13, 6.57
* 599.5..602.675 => 0.06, 7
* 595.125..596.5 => 0.07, 6.95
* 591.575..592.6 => 0.05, 7.1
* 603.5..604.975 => -0.05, 7.79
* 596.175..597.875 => -0.04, 7.66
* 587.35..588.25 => 0.01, 7.34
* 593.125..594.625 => 0.03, 7.2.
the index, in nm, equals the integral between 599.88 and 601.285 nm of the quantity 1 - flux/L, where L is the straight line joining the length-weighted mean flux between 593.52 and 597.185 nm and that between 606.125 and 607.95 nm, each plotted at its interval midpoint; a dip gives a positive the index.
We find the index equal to 0.04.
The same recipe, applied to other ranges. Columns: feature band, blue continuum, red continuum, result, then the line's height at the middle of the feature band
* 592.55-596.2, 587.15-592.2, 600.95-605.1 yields -0.10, 6.91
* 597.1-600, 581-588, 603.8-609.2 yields 0.07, 7.45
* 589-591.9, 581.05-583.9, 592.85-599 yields 0.29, 7.37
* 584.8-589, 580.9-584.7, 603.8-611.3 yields 0.21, 7.46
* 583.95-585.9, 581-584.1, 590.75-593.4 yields 0.07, 7.53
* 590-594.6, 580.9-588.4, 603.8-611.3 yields 0.09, 7.4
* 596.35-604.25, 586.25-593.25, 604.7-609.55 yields -0.06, 7.18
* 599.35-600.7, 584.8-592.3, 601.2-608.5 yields -0.03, 7.2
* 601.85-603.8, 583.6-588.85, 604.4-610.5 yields 0.07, 7.38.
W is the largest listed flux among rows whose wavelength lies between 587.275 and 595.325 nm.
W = 8.02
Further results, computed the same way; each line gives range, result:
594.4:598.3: 7.89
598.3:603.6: 7.59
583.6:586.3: 7.66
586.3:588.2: 7.72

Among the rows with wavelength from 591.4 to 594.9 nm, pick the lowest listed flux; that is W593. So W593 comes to 6.39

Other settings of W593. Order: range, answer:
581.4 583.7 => 7.35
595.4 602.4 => 6.35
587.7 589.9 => 4.68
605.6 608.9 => 6.64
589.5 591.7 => 5.48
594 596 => 6.68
